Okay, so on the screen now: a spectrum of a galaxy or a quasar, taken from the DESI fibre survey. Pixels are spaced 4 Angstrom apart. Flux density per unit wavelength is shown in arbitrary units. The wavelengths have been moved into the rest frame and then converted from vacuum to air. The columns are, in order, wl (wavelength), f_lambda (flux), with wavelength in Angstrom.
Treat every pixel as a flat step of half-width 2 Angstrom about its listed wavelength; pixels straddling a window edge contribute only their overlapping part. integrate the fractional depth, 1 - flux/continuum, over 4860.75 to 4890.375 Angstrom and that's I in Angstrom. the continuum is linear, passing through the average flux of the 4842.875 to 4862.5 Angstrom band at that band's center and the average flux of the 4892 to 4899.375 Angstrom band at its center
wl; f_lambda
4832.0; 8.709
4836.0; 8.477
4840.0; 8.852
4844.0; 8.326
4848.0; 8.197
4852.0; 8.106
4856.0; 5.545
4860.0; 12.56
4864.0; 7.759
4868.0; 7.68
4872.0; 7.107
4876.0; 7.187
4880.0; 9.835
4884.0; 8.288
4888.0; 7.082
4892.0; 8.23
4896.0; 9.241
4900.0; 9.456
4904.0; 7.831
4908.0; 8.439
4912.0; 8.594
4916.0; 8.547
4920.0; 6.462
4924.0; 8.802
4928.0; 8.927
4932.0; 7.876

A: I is 2.5 Angstrom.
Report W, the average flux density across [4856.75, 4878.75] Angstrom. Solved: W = 8.34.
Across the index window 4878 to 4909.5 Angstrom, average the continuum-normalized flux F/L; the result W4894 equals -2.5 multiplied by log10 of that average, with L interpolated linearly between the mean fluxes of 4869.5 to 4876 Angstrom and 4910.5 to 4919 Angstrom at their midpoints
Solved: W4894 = -0.11 mag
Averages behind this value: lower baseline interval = 7.18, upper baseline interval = 8.32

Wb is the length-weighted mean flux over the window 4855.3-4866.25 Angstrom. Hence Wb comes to 8.97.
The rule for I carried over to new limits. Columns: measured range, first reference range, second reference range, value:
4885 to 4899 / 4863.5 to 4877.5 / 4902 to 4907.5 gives -0.9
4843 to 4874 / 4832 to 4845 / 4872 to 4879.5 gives -0.2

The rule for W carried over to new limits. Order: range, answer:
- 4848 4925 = 8.24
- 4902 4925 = 8.08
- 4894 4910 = 8.74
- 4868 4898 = 8.11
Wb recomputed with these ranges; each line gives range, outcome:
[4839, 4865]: 8.49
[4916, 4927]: 7.92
